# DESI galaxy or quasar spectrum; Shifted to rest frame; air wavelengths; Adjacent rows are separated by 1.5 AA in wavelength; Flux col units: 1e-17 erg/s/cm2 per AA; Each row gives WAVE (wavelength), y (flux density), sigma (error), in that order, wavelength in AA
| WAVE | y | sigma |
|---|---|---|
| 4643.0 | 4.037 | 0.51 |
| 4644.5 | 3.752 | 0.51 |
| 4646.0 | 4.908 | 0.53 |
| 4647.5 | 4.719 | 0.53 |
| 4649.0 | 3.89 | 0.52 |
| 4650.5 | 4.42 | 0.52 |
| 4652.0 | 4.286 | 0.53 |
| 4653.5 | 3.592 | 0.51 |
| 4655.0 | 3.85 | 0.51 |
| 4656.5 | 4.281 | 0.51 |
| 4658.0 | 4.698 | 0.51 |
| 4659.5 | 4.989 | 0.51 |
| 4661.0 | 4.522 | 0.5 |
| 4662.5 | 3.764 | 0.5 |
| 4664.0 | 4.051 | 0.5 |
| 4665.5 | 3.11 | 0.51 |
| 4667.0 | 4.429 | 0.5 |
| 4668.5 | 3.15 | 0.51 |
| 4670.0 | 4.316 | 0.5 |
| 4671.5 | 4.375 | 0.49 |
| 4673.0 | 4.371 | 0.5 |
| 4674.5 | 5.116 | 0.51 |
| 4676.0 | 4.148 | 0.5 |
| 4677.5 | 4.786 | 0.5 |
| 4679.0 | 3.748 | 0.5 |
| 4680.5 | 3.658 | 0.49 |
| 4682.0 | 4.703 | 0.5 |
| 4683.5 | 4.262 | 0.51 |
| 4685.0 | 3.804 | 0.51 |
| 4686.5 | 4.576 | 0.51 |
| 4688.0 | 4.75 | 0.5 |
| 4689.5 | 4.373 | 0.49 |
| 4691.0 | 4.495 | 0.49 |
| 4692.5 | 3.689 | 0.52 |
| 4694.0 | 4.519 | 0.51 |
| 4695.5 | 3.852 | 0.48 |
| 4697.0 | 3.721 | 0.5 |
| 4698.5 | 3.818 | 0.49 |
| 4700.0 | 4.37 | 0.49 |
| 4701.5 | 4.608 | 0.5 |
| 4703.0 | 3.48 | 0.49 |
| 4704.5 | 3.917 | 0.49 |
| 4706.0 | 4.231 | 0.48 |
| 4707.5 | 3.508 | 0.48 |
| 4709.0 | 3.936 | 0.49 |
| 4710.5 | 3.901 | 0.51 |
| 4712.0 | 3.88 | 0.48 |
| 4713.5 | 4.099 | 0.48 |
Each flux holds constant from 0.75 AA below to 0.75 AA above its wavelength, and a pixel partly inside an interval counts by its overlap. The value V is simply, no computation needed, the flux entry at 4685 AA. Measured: 3.804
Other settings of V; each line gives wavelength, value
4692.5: 3.689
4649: 3.89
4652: 4.286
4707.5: 3.508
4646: 4.908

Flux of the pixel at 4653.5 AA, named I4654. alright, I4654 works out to 3.592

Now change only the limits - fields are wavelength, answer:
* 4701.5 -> 4.608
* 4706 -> 4.231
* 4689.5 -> 4.373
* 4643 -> 4.037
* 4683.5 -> 4.262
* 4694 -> 4.519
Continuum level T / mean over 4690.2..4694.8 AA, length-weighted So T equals 4.23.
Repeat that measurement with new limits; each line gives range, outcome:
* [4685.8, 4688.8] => 4.66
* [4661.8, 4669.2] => 3.7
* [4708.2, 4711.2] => 3.91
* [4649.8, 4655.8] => 4.04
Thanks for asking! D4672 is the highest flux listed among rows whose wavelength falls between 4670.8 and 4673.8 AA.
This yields 4.375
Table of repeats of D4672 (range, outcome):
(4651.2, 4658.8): 4.698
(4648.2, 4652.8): 4.42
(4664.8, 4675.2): 5.116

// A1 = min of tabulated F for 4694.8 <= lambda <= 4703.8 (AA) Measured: 3.48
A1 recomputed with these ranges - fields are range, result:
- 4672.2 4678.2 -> 4.148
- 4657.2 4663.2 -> 3.764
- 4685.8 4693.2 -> 3.689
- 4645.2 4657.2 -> 3.592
